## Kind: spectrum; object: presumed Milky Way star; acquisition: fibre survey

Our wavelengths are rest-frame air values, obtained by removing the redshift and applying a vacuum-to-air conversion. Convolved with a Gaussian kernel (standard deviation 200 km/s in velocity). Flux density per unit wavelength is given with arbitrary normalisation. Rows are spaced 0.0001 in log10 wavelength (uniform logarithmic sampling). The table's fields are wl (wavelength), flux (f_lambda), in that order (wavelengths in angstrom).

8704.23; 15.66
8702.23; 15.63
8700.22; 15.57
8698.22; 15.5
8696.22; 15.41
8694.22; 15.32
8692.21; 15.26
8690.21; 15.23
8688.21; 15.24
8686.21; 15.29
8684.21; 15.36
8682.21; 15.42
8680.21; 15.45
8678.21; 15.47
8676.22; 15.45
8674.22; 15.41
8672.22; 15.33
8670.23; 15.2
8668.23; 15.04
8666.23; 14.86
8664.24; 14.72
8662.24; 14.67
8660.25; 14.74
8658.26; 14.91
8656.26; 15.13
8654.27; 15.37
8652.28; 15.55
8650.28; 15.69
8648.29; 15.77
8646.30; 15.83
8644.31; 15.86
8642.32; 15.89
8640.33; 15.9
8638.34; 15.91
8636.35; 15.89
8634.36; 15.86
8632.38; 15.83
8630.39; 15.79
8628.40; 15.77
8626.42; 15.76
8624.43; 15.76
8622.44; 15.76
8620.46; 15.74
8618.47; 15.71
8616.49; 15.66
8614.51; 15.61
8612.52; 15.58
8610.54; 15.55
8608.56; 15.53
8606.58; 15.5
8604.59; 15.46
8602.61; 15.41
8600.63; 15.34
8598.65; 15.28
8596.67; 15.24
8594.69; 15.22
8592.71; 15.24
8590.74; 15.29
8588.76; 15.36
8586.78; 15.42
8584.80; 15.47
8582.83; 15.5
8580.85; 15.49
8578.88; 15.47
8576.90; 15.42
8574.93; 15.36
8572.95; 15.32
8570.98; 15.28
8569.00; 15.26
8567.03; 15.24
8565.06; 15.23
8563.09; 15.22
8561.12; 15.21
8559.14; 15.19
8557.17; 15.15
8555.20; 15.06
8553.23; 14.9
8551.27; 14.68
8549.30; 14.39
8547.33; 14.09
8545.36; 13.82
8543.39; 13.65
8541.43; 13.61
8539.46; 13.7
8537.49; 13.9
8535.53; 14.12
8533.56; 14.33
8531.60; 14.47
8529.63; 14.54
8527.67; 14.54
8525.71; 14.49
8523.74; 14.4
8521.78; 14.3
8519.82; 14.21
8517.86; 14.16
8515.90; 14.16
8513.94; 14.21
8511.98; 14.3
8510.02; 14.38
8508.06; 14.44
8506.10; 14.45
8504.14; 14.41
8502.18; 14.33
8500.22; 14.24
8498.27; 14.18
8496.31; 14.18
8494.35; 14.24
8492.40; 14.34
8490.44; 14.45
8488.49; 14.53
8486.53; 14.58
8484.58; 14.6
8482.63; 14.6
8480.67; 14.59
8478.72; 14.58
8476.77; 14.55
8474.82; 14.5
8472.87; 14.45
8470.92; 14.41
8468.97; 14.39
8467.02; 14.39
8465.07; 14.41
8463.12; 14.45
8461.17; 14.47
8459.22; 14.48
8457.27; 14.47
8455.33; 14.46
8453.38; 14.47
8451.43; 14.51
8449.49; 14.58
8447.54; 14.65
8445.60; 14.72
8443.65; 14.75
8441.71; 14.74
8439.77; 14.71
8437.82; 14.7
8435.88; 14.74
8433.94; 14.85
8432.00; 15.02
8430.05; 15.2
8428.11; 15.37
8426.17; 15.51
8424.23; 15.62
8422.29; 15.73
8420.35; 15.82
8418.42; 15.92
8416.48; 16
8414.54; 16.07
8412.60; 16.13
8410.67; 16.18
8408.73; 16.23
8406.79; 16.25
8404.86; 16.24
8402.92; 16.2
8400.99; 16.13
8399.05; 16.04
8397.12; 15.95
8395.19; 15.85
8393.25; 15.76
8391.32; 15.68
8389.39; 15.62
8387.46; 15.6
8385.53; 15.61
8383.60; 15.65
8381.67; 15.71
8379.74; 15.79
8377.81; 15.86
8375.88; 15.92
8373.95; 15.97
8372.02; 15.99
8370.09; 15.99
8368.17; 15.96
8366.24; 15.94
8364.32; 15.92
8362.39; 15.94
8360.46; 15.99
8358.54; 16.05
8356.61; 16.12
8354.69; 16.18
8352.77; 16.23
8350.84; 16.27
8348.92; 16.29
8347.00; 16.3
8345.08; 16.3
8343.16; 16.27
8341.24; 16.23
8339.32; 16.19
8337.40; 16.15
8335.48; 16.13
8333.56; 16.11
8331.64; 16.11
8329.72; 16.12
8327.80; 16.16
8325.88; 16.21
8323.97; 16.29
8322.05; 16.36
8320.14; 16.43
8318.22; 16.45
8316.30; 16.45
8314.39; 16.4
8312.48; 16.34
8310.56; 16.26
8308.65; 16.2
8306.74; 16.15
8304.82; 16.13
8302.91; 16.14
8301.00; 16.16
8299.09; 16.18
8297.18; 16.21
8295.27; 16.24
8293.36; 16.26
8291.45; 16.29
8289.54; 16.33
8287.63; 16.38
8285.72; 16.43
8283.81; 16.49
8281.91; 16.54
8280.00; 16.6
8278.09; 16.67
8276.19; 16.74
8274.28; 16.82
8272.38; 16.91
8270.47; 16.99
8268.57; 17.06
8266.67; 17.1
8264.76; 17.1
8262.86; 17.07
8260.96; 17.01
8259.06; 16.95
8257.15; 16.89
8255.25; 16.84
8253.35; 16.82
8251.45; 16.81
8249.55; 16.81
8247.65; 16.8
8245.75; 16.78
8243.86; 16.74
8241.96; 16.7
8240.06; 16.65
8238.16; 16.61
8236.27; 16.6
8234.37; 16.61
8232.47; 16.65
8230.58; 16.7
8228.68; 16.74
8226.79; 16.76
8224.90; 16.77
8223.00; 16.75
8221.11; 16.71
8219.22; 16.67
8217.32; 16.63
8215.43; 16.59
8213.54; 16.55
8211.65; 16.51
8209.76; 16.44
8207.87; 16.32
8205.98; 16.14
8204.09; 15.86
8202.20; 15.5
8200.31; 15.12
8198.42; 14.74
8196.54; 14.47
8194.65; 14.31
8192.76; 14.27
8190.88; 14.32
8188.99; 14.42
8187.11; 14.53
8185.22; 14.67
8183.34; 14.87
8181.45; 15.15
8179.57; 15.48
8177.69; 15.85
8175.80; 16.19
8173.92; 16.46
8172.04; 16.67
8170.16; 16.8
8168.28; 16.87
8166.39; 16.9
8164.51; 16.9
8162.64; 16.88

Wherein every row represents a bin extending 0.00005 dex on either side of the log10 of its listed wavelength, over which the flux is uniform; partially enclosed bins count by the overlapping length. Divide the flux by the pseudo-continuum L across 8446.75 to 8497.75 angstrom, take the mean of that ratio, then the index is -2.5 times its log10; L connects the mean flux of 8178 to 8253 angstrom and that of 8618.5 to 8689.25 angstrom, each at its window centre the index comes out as 0.09 mag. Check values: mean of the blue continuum 16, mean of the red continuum 15.5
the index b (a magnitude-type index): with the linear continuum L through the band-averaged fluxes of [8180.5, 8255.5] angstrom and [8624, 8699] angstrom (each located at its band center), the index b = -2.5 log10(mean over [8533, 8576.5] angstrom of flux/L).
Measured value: 0.06 mag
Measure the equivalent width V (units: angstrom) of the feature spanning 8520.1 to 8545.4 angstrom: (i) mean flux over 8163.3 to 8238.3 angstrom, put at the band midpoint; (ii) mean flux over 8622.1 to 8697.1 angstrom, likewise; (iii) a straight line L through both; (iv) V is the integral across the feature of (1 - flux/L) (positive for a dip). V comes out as 2.3 angstrom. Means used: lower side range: 16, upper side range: 15.4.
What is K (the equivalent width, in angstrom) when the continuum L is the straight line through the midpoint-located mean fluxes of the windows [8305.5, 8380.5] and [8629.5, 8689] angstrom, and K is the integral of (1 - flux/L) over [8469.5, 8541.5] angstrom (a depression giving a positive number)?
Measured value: 6.5 angstrom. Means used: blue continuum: 16.2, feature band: 14.3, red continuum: 15.4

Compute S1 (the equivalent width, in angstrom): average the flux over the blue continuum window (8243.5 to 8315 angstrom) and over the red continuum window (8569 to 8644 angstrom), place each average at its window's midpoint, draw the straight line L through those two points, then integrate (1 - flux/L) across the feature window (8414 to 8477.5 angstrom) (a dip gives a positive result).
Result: 4.7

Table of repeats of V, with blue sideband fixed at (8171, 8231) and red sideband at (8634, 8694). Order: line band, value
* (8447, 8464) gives 1.2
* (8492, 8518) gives 2.1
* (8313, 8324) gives -0.5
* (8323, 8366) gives -1.4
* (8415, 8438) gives 0.3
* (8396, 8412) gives -0.6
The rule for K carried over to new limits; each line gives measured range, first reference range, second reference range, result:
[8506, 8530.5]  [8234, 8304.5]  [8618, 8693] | 2.38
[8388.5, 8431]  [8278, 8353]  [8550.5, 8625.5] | 0.21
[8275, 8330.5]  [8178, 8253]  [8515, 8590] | -2.33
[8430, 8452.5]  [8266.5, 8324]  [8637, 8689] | 1.79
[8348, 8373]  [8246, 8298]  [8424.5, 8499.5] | -0.53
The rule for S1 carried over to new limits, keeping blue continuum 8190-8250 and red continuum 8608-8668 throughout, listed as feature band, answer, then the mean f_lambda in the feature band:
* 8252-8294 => -1.7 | 16.7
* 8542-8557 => 1.2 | 14.4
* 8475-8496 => 1.7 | 14.5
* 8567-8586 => 0.3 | 15.4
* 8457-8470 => 1.1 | 14.4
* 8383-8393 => 0.2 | 15.7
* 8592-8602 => 0.2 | 15.3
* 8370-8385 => 0.1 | 15.8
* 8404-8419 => -0.2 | 16.1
